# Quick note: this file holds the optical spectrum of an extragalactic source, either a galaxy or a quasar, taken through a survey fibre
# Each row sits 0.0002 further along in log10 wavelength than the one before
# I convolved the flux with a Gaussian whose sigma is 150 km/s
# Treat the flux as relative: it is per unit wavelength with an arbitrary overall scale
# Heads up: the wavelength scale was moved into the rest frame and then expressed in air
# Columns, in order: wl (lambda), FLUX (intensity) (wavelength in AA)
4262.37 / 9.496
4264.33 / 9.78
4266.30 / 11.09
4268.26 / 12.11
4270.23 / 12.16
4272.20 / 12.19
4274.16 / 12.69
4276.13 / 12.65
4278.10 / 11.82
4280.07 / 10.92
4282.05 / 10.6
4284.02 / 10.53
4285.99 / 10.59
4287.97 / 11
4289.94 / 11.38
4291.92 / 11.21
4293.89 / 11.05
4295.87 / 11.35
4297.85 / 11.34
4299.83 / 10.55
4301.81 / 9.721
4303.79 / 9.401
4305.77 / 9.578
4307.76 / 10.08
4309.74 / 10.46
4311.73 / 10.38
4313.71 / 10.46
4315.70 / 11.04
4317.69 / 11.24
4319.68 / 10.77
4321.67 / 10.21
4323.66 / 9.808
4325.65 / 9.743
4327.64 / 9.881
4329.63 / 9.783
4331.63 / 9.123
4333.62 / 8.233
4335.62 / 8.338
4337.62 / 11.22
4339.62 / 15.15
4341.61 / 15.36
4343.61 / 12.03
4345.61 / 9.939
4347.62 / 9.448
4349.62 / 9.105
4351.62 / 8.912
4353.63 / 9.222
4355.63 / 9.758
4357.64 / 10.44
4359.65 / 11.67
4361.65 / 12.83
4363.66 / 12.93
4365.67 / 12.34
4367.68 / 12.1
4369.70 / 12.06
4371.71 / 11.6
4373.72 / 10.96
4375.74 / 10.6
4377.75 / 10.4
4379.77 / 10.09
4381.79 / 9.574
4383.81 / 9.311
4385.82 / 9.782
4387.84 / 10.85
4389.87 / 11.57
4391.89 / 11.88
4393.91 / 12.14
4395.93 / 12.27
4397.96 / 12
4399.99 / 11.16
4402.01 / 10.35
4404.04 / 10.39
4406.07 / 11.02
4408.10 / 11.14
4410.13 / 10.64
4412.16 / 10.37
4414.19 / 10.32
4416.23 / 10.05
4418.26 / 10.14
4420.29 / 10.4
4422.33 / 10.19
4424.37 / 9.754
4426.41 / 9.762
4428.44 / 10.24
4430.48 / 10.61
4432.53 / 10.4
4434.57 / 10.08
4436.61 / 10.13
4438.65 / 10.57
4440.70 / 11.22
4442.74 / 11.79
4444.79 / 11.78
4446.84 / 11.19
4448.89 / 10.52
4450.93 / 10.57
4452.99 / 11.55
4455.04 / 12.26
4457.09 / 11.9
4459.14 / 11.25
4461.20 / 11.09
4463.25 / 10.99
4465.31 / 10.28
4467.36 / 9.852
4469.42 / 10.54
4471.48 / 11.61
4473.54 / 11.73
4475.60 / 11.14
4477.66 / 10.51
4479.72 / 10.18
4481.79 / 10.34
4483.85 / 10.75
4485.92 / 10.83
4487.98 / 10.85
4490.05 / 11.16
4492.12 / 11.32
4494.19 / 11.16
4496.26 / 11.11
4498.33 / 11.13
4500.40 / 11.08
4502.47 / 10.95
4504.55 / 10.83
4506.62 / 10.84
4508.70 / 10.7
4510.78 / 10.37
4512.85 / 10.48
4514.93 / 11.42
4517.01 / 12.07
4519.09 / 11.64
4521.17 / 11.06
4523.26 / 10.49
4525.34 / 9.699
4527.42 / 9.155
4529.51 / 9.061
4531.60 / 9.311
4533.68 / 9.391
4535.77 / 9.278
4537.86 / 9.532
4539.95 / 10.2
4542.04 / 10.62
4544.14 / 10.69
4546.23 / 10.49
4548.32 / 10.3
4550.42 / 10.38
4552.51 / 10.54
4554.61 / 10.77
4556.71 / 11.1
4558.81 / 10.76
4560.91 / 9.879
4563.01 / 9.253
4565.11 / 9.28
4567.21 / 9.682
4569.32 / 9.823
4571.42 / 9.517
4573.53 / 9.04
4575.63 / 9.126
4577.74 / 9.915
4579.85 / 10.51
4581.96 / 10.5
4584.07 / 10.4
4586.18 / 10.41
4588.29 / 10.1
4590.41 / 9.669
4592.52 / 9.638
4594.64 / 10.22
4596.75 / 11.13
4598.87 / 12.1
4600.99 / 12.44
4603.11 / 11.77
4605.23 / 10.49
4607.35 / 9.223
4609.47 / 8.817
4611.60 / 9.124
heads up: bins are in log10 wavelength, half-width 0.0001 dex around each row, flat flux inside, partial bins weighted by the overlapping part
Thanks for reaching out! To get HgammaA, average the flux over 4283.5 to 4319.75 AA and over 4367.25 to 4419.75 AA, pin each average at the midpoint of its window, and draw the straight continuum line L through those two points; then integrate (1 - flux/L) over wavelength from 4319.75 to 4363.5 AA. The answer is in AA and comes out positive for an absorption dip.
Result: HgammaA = 0.8 AA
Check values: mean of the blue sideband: 10.6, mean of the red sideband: 10.9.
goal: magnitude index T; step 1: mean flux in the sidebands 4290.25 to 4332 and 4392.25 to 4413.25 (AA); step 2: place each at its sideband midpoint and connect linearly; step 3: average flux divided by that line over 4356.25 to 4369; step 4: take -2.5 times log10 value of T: -0.11 mag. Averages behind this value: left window 10.4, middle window 12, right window 11.2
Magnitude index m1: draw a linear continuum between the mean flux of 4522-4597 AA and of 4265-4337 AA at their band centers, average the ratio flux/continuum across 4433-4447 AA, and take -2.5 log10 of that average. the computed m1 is -0.07 mag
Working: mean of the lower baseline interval 10.6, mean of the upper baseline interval 9.99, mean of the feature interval 10.9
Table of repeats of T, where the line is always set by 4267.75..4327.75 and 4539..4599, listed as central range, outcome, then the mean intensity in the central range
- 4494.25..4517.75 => -0.067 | 11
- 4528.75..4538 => 0.107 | 9.3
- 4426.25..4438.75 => 0.026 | 10.3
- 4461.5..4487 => -0.033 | 10.7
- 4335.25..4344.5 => -0.180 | 12.7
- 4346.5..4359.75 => 0.114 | 9.66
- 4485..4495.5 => -0.070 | 11.1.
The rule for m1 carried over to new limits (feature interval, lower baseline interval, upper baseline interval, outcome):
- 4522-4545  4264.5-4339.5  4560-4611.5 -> 0.05 mag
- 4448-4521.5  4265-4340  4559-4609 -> -0.06 mag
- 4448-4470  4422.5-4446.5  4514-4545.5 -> -0.05 mag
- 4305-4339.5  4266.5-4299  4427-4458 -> 0.12 mag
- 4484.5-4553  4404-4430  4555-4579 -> -0.06 mag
